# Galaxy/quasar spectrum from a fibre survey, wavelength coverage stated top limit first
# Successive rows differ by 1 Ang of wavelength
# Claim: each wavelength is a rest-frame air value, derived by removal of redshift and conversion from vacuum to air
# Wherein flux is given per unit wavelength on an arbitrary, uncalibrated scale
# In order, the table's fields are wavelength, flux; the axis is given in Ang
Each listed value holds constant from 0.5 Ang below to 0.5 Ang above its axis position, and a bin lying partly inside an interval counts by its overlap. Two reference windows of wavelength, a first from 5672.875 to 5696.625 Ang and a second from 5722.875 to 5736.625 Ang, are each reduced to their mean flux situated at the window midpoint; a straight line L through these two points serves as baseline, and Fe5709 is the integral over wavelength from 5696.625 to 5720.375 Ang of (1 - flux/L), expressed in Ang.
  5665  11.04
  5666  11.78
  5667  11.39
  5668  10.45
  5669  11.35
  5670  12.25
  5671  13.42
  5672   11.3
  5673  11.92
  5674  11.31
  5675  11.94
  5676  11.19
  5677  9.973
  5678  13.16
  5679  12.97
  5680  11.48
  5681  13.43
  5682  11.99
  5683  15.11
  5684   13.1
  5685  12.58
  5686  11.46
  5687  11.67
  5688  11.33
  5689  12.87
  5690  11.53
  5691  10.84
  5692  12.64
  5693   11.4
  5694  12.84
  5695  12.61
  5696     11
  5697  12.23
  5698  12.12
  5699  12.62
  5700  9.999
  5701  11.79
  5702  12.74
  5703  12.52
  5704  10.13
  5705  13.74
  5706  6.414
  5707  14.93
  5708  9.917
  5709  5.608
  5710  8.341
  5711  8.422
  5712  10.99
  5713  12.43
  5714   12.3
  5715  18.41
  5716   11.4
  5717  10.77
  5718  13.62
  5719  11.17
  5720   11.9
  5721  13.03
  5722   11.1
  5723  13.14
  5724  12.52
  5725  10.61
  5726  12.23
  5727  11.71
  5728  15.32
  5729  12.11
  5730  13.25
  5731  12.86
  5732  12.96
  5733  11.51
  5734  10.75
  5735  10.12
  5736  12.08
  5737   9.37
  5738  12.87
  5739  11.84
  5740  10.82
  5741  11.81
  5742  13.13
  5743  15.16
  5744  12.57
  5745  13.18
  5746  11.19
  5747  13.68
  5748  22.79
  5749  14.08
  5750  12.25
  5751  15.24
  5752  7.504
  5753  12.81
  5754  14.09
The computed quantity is 1.4 Ang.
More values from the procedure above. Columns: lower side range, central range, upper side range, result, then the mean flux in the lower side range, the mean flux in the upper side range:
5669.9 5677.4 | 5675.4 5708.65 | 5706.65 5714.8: -2.38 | 11.7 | 10.6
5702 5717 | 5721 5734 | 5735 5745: -0.74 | 11.2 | 12.1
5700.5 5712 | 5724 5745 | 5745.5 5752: 1.30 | 10.4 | 14.3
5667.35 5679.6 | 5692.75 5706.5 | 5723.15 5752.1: 0.62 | 11.8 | 12.7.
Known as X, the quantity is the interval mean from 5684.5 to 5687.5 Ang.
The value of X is 11.9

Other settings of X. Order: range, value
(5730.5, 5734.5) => 12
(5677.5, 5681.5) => 12.8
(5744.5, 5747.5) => 12.7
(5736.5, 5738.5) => 11.1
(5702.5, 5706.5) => 10.7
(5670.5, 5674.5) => 12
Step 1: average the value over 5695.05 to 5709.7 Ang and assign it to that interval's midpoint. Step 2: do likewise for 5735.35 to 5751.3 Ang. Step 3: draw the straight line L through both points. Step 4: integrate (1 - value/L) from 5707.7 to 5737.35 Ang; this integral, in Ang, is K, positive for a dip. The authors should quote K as 1.1 Ang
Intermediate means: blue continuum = 11.1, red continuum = 13.2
